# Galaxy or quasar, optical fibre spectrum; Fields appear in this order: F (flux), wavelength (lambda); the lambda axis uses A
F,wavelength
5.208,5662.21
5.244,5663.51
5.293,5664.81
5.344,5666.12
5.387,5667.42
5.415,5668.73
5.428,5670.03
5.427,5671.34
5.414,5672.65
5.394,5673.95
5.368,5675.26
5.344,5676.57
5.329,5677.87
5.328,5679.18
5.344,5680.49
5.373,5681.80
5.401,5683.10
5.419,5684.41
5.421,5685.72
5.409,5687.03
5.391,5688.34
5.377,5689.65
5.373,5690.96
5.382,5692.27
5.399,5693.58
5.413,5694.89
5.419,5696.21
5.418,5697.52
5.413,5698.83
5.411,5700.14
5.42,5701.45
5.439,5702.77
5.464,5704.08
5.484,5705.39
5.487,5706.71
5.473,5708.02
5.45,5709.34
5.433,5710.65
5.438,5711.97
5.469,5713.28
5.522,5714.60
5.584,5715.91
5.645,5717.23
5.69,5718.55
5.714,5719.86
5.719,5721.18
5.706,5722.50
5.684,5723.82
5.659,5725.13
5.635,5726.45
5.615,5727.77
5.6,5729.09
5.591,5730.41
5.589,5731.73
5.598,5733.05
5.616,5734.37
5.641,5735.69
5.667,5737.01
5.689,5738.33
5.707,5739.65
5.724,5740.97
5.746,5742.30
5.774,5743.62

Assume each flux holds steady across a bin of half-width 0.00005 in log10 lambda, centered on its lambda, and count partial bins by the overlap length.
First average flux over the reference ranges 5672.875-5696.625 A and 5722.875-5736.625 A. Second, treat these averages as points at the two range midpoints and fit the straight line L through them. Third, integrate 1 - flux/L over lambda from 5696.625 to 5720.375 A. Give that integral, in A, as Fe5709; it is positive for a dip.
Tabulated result 0.1 A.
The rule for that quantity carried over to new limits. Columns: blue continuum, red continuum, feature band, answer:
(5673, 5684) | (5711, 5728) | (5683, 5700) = 0.14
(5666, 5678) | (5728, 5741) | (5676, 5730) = 0.33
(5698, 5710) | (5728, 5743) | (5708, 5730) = -0.19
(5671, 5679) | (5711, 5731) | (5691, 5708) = 0.23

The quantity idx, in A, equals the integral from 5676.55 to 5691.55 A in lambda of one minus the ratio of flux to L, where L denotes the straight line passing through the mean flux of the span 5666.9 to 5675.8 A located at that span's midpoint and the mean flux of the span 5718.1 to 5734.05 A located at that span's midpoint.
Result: 0.2 A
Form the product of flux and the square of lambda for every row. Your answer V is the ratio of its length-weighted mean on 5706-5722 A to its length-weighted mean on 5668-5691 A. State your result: 1.04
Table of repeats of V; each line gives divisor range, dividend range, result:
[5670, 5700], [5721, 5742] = 1.07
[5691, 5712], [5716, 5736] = 1.05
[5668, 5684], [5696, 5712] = 1.02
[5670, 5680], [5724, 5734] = 1.07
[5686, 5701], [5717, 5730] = 1.06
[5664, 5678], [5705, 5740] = 1.06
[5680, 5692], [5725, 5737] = 1.06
